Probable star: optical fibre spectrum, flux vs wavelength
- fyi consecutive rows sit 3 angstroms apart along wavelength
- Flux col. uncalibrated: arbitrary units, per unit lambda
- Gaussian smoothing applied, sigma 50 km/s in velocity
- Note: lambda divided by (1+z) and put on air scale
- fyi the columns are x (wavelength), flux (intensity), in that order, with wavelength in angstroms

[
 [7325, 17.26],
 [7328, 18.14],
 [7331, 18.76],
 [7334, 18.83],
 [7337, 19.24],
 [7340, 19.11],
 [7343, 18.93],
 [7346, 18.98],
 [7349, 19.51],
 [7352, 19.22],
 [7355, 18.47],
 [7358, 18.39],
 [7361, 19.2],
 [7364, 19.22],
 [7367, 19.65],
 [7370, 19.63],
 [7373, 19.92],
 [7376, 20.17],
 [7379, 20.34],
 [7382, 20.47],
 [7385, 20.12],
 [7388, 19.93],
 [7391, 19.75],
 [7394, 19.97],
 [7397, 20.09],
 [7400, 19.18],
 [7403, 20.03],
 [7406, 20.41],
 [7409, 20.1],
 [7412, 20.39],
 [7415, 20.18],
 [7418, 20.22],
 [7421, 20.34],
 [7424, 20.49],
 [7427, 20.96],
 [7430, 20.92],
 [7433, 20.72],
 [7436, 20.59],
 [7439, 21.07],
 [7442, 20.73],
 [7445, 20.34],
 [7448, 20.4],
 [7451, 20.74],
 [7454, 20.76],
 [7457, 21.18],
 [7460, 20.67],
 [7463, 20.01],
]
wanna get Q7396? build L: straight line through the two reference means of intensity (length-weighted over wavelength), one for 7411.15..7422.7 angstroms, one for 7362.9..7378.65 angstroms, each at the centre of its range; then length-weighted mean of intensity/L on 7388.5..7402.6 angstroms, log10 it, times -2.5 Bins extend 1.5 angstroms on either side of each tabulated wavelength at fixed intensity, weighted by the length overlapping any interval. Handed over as 0.014 mag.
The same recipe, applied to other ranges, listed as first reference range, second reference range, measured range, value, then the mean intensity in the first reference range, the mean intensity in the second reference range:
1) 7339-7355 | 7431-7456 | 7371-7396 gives -0.021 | 19.1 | 20.7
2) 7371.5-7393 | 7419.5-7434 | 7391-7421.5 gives 0.019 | 20.1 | 20.7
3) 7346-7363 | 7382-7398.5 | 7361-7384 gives -0.021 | 19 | 20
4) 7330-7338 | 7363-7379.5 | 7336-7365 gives 0.017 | 18.9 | 19.8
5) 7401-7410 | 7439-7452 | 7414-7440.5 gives -0.012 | 20.1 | 20.6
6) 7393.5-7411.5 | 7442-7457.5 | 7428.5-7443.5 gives -0.018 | 20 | 20.7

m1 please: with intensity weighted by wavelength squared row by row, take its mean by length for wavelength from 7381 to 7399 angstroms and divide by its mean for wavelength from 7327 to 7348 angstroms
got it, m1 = 1.08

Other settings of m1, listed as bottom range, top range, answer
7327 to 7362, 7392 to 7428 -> 1.09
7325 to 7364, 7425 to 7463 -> 1.13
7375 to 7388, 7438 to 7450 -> 1.04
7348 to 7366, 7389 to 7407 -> 1.06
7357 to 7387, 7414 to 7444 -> 1.06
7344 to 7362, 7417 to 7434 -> 1.11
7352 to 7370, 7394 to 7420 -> 1.07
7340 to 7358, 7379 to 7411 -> 1.07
